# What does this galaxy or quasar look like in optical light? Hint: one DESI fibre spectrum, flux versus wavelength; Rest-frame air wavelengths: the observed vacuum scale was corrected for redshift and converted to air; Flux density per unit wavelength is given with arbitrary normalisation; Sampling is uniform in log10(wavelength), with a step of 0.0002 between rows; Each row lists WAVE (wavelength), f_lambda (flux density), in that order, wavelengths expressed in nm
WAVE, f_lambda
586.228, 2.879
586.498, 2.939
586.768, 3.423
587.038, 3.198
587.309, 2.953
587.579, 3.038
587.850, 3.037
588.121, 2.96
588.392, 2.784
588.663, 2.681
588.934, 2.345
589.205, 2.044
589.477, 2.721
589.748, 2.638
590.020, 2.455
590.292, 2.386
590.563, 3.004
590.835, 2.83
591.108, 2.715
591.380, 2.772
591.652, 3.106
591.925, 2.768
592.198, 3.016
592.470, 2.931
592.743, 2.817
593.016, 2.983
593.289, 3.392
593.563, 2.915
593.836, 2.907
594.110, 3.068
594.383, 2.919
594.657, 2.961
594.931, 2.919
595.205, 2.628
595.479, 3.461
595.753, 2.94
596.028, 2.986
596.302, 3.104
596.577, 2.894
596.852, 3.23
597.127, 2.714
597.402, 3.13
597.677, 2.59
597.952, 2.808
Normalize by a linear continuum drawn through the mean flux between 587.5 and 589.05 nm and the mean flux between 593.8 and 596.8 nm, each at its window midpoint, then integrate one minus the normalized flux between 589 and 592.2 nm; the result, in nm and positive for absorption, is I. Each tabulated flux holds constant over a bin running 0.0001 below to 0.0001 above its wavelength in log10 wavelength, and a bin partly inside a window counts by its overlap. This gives 0.204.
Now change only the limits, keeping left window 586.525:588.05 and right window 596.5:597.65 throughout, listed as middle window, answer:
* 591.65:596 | 0.04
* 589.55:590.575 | 0.16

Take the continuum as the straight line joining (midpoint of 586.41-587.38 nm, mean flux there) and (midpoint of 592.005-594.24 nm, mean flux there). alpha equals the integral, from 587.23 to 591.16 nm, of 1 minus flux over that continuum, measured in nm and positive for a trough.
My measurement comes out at 0.50 nm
